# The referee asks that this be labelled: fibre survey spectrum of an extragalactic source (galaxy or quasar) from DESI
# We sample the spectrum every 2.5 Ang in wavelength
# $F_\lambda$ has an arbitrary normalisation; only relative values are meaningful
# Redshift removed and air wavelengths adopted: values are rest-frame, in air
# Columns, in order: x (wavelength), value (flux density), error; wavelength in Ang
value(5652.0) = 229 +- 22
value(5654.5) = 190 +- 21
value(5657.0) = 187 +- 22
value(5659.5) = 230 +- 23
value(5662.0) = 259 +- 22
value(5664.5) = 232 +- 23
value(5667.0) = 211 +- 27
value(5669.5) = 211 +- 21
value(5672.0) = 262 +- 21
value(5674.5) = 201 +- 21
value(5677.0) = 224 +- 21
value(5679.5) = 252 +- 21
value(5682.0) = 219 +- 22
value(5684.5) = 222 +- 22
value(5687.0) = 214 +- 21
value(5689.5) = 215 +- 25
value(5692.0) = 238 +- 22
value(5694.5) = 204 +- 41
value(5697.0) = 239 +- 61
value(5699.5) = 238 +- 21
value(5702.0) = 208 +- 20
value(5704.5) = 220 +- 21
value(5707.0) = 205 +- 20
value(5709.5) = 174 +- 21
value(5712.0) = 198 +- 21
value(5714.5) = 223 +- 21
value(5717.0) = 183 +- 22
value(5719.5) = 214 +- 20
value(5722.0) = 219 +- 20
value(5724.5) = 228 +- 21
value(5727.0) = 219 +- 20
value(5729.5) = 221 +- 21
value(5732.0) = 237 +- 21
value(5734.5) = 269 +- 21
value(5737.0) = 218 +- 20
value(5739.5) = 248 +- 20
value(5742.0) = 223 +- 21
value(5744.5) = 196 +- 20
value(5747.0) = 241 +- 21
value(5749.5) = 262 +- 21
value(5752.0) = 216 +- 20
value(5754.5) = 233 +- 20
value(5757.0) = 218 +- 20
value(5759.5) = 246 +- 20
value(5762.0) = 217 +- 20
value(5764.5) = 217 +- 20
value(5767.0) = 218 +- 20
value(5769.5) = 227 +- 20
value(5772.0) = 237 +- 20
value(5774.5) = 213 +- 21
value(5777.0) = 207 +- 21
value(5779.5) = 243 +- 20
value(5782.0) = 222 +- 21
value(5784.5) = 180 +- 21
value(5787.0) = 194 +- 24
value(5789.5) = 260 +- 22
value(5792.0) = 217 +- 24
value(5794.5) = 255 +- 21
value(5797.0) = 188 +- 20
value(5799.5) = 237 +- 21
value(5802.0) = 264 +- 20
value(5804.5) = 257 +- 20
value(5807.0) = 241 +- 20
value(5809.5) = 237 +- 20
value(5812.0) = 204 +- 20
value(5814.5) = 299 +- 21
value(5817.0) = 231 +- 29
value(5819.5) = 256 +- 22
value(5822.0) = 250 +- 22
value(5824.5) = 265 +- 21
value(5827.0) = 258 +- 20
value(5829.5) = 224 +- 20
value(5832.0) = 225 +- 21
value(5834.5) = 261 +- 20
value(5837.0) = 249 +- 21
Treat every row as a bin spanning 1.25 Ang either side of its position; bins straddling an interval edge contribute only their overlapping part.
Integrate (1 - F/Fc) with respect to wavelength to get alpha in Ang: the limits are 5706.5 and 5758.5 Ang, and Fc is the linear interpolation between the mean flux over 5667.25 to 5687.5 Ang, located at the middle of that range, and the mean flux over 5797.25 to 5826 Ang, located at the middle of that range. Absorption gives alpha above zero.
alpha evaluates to 2.8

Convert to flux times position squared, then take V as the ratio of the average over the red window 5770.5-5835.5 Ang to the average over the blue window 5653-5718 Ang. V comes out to 1.1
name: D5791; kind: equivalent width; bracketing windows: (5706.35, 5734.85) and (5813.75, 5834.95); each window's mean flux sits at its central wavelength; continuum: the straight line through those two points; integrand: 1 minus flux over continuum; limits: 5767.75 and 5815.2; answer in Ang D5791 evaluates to 1.9 Ang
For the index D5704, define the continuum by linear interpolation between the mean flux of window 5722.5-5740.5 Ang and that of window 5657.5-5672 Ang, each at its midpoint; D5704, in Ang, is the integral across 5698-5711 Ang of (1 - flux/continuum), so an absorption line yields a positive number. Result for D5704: 1.3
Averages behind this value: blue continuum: 229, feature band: 209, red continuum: 233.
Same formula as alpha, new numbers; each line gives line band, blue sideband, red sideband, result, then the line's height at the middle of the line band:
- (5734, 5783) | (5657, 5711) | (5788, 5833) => 1.2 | 234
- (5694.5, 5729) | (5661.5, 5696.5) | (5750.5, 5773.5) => 2.0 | 226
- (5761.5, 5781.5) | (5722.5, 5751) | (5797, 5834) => 1.3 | 238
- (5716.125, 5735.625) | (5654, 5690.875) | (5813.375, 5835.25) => 0.7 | 233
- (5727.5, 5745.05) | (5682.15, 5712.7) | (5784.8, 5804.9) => -0.8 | 221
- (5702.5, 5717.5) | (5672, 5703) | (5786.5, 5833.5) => 1.7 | 228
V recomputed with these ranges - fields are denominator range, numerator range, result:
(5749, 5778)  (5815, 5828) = 1.15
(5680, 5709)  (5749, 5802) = 1.05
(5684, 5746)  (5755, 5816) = 1.07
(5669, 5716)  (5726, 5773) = 1.07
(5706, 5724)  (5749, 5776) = 1.13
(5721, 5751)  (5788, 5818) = 1.06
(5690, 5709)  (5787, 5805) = 1.11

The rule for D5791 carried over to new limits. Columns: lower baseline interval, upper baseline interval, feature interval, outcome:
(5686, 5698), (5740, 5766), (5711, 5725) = 0.9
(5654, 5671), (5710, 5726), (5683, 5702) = -0.8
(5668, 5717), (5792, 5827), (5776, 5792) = 1.4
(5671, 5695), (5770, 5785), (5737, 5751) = -0.7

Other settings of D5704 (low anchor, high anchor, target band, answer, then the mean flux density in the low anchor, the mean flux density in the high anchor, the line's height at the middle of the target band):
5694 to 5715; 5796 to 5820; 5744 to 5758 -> -0.27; 212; 242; 225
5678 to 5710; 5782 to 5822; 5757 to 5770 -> 0.30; 220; 235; 230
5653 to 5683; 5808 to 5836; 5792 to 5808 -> 0.30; 223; 246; 243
